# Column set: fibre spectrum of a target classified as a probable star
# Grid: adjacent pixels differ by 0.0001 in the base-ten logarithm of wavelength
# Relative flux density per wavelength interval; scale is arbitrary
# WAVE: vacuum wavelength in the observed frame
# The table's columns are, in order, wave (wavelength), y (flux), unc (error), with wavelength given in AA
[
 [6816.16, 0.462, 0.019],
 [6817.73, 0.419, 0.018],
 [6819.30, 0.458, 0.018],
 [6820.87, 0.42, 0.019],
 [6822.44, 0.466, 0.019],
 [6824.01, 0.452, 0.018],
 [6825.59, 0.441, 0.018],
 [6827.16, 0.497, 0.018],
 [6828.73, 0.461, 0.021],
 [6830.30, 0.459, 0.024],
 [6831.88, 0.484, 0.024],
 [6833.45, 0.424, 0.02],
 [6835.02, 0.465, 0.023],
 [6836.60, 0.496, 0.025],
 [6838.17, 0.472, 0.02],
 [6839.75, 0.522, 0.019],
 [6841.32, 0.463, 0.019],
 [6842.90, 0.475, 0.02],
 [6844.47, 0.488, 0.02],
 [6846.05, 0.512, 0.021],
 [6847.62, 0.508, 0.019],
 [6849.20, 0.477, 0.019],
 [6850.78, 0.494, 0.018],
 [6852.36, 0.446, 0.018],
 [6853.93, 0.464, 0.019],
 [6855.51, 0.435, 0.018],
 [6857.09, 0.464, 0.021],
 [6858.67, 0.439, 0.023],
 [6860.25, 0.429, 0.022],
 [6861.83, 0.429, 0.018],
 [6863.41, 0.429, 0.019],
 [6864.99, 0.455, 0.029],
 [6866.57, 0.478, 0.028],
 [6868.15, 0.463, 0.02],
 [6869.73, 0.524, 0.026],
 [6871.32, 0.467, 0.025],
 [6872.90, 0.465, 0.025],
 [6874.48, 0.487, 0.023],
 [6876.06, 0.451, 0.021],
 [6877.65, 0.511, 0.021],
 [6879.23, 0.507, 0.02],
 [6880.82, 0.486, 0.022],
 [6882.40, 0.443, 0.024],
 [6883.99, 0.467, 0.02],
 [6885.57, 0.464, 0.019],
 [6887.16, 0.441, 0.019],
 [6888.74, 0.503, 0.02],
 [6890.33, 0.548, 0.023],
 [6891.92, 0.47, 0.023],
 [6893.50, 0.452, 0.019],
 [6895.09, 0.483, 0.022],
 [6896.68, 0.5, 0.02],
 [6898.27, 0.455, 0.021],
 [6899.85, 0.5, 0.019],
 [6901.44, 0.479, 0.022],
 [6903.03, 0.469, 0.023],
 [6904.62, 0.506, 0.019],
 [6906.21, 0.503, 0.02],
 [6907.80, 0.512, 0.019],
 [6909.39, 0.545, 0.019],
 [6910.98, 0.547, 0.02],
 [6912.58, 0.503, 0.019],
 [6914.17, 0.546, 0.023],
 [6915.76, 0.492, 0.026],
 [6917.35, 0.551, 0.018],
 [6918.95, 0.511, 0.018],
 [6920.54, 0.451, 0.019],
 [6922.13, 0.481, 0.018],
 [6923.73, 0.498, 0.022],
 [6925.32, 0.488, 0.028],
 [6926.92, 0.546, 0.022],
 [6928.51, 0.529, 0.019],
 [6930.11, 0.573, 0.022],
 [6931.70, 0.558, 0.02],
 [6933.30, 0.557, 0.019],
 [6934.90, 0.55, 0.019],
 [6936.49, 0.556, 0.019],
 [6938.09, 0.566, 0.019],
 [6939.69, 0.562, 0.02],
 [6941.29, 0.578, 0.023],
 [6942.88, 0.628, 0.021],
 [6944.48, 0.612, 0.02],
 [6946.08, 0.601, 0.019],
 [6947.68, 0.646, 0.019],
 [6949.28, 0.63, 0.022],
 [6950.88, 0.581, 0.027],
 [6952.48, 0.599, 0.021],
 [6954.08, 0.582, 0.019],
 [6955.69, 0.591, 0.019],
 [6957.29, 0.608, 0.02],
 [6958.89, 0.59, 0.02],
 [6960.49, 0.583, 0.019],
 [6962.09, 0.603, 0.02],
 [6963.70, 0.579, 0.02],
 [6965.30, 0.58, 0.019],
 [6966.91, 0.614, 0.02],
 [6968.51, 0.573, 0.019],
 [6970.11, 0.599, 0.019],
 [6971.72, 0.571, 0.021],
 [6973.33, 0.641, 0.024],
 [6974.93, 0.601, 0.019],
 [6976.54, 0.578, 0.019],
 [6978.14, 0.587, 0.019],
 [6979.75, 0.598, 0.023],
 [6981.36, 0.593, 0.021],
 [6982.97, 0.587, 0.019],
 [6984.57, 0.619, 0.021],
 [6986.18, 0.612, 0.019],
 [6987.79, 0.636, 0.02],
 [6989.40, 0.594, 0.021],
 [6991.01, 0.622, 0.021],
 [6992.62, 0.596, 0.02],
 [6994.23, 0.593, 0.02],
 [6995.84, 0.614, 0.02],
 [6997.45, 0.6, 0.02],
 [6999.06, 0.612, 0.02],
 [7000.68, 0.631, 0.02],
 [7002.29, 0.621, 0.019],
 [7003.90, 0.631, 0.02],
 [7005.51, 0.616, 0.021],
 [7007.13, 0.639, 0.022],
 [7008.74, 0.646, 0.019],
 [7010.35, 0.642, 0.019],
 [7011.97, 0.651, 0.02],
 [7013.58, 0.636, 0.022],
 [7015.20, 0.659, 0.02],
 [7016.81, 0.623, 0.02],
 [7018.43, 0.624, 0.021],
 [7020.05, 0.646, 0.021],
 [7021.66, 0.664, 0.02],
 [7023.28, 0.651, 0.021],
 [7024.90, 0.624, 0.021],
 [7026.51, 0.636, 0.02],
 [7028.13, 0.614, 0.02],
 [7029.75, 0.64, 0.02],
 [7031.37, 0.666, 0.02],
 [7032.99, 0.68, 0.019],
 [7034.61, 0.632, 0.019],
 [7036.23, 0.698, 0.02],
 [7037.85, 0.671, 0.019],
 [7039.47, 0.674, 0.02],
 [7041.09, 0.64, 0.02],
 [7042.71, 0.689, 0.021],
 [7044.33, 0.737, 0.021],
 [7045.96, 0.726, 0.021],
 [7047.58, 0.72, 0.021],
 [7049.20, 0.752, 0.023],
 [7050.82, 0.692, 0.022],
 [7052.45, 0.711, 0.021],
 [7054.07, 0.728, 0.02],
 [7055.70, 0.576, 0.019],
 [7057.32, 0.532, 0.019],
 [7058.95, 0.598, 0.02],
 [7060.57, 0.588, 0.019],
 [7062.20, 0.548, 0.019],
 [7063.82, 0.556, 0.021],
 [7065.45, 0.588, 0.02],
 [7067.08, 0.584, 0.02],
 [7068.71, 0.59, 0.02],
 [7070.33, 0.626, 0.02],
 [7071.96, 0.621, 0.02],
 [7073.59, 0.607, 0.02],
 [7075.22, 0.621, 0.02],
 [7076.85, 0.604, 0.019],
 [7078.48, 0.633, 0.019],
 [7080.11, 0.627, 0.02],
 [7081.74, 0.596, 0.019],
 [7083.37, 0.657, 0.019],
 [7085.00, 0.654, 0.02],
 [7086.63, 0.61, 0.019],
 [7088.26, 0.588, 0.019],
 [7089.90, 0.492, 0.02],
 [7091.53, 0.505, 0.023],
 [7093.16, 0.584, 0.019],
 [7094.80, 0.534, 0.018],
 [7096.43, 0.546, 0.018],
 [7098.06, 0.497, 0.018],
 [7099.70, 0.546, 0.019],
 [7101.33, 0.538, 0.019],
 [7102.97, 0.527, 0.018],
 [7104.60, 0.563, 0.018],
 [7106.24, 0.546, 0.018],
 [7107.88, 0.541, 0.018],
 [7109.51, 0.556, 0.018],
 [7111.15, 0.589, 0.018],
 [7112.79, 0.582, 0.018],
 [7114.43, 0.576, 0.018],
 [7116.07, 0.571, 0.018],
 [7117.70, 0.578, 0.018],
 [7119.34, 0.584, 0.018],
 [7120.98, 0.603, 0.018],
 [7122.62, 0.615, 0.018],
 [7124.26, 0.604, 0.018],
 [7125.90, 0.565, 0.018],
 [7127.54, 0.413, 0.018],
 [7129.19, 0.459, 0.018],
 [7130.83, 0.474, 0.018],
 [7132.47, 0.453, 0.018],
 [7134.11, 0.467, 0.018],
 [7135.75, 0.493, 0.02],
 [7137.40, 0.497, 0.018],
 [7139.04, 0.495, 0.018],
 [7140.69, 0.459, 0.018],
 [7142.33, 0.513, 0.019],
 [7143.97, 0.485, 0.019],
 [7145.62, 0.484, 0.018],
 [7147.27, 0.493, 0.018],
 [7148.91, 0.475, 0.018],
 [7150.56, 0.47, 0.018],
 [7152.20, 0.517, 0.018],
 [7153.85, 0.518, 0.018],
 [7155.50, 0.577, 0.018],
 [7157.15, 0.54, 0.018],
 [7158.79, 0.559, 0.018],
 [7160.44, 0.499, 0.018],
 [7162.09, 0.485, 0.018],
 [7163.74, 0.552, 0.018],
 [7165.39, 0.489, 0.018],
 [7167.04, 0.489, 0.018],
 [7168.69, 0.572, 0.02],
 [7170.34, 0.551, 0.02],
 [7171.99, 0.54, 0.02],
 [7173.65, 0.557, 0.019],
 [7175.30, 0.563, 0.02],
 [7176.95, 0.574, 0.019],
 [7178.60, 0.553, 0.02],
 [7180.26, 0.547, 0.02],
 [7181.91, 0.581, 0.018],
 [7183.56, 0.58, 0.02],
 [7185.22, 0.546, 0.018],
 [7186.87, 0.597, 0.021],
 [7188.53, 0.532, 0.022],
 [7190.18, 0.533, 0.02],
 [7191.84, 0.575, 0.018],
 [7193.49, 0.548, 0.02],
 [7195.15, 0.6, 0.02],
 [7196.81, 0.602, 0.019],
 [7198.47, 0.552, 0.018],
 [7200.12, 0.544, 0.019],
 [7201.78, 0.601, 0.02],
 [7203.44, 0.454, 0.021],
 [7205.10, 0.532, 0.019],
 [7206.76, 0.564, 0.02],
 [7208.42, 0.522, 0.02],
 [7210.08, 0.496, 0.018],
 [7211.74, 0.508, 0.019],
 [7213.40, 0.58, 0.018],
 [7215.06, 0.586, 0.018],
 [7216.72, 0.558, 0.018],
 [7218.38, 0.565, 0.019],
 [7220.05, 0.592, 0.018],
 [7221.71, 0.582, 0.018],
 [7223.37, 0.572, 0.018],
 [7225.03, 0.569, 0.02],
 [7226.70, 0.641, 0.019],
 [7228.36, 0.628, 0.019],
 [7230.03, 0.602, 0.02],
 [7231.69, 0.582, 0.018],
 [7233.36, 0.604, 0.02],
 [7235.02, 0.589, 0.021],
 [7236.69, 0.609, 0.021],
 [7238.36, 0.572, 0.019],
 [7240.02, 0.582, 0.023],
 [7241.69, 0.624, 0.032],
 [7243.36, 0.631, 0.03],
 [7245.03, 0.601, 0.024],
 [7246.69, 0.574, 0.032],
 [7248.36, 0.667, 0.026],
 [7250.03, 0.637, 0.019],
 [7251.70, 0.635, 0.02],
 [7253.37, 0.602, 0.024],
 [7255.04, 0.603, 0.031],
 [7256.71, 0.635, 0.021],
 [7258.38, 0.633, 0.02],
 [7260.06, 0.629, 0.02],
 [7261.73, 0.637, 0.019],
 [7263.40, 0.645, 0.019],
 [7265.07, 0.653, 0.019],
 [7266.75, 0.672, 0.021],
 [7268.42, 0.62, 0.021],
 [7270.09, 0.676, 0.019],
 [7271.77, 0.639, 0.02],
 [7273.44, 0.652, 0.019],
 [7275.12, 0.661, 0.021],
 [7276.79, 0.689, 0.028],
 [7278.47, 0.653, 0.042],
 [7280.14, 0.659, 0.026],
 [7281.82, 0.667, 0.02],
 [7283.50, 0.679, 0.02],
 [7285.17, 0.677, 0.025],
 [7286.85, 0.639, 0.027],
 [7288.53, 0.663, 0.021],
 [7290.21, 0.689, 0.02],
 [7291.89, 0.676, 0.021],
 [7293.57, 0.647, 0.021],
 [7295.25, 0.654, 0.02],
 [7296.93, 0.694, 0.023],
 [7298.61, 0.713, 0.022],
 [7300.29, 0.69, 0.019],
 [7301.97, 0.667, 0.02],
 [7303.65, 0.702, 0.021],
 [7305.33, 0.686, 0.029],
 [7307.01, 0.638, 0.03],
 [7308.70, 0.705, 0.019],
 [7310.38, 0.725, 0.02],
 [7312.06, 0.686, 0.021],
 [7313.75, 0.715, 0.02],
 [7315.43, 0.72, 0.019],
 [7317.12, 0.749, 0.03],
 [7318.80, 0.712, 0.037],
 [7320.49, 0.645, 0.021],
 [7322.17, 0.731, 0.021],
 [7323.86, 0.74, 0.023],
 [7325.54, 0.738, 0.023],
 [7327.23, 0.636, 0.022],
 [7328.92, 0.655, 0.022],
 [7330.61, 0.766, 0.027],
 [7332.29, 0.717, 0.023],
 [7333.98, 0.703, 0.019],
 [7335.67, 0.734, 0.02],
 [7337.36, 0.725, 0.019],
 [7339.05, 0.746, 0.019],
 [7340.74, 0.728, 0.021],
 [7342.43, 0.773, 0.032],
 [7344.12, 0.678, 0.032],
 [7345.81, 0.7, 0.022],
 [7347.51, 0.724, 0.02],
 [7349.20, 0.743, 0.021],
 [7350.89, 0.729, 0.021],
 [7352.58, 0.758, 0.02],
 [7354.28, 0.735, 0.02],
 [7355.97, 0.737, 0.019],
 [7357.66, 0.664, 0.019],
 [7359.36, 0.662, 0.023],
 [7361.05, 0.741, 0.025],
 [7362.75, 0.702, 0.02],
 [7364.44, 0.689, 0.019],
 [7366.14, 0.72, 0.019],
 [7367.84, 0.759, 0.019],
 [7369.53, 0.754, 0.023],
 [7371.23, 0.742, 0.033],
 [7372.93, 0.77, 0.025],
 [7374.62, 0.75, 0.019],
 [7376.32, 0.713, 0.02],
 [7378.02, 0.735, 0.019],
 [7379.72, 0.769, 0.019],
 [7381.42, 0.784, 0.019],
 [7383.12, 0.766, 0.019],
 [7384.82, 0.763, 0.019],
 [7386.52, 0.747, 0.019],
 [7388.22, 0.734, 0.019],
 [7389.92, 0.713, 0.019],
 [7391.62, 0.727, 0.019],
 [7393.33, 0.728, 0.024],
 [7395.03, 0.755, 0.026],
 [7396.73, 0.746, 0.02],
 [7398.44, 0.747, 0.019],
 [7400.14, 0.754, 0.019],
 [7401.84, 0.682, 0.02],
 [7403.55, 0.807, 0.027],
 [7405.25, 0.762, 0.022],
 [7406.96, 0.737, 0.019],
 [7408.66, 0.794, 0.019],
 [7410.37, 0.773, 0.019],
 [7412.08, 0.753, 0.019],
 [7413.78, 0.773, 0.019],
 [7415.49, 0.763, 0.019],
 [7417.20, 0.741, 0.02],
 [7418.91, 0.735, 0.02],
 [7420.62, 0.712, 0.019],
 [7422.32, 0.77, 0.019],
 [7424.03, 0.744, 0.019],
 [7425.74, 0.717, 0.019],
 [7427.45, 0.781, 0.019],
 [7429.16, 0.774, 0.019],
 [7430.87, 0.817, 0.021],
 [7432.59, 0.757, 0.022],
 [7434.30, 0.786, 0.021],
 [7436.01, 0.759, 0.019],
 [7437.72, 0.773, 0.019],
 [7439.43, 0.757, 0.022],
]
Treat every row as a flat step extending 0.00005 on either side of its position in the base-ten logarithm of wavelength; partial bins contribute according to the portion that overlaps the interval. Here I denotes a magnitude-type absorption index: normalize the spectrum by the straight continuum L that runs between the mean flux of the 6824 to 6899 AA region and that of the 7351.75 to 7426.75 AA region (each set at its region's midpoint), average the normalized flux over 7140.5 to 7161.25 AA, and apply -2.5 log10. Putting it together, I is 0.22 mag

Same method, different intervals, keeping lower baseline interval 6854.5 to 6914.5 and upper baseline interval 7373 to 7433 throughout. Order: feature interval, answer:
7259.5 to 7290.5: 0.04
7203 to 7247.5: 0.15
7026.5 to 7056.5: -0.20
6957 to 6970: -0.14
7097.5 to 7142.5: 0.13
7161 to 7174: 0.19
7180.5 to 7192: 0.14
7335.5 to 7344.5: -0.02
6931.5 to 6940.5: -0.10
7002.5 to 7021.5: -0.17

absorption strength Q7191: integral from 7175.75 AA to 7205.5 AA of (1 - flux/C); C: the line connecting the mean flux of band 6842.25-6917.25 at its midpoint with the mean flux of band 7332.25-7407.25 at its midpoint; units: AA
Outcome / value 3.9 AA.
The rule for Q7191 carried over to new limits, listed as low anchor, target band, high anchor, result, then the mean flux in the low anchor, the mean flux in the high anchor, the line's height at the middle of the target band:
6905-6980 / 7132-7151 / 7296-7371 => 4.67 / 0.565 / 0.712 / 0.64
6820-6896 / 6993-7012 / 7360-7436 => -2.71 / 0.47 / 0.75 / 0.545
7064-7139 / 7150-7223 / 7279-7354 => 8.13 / 0.561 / 0.701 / 0.616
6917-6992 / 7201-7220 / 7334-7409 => 3.69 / 0.579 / 0.736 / 0.675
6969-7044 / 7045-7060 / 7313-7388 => -0.66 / 0.629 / 0.727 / 0.642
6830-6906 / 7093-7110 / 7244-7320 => 1.15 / 0.474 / 0.664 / 0.581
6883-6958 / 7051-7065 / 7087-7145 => -1.98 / 0.532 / 0.533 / 0.533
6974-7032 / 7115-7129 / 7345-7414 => 2.07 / 0.622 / 0.74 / 0.659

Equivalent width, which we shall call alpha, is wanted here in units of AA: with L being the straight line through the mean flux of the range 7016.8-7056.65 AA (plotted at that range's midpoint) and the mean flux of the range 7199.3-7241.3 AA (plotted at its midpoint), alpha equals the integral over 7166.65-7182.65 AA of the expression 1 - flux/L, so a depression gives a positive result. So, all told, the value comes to 1.1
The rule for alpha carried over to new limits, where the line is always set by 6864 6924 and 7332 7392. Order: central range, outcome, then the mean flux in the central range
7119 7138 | 2.90 AA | 0.517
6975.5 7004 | -3.55 AA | 0.606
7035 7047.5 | -2.75 AA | 0.69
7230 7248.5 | 1.87 AA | 0.601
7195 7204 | 1.23 AA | 0.559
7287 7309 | 0.68 AA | 0.677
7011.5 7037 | -4.09 AA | 0.646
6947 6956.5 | -1.55 AA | 0.604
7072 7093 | -0.46 AA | 0.6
